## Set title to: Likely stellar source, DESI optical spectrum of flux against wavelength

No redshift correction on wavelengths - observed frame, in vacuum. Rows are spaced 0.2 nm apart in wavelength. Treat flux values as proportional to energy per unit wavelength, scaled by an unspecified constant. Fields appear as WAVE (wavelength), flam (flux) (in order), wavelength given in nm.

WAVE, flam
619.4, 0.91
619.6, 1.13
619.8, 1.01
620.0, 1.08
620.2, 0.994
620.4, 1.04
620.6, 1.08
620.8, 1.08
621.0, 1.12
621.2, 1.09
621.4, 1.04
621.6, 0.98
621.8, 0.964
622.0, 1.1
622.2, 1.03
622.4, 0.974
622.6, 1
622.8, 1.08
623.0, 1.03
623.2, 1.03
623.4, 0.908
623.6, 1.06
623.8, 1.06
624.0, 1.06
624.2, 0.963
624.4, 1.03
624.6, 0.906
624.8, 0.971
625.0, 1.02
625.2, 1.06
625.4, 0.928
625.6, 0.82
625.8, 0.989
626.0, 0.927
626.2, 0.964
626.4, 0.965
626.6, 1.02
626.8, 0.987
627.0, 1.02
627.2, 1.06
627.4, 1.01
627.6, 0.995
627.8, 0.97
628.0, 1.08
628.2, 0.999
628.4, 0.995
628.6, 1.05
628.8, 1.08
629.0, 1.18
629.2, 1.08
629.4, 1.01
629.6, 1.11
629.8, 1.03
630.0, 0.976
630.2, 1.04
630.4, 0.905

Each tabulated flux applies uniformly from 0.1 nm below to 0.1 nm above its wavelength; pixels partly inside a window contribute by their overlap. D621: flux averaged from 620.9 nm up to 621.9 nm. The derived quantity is 1.04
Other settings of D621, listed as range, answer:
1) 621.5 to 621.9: 0.972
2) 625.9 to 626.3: 0.946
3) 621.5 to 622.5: 1.01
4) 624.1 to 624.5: 0.996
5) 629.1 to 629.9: 1.06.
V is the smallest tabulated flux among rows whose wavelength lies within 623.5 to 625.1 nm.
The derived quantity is 0.906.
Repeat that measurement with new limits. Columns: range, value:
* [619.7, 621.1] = 0.994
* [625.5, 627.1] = 0.82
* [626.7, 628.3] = 0.97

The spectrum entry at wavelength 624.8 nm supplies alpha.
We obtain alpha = 0.971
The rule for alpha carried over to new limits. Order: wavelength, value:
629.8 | 1.03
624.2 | 0.963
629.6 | 1.11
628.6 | 1.05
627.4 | 1.01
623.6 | 1.06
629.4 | 1.01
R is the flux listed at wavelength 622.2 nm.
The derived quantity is 1.03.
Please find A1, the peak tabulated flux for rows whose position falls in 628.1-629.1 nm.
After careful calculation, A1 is 1.18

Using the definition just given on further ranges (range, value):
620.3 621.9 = 1.12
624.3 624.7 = 1.03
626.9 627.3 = 1.06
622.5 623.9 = 1.08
